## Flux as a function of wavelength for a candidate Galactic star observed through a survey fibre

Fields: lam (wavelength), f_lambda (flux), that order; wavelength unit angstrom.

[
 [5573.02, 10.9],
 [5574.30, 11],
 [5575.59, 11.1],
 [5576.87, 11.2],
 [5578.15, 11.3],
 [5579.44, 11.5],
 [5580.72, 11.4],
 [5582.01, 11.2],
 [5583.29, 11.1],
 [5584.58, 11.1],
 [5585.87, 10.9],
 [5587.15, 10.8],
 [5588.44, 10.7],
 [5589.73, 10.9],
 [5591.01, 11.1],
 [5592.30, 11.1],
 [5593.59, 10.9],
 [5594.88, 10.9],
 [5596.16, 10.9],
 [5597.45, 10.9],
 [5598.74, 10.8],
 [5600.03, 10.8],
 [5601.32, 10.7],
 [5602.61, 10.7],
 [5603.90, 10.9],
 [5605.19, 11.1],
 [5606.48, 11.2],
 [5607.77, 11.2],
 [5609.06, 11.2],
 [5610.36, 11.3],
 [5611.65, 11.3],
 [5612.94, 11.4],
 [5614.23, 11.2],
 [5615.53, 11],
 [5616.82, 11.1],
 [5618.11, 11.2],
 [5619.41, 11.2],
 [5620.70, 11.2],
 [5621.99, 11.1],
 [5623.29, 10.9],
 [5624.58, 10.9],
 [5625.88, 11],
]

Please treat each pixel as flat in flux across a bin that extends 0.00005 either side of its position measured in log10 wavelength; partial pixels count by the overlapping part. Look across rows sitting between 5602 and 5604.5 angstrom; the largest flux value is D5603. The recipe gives 10.9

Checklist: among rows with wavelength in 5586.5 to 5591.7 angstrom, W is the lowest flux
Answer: 10.7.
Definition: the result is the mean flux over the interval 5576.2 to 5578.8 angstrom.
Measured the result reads 11.3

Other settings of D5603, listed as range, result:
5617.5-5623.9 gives 11.2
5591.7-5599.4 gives 11.1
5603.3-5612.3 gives 11.3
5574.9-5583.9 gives 11.5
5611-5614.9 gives 11.4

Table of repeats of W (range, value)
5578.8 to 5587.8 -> 10.8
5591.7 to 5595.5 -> 10.9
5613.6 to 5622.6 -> 11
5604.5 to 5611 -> 11.1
